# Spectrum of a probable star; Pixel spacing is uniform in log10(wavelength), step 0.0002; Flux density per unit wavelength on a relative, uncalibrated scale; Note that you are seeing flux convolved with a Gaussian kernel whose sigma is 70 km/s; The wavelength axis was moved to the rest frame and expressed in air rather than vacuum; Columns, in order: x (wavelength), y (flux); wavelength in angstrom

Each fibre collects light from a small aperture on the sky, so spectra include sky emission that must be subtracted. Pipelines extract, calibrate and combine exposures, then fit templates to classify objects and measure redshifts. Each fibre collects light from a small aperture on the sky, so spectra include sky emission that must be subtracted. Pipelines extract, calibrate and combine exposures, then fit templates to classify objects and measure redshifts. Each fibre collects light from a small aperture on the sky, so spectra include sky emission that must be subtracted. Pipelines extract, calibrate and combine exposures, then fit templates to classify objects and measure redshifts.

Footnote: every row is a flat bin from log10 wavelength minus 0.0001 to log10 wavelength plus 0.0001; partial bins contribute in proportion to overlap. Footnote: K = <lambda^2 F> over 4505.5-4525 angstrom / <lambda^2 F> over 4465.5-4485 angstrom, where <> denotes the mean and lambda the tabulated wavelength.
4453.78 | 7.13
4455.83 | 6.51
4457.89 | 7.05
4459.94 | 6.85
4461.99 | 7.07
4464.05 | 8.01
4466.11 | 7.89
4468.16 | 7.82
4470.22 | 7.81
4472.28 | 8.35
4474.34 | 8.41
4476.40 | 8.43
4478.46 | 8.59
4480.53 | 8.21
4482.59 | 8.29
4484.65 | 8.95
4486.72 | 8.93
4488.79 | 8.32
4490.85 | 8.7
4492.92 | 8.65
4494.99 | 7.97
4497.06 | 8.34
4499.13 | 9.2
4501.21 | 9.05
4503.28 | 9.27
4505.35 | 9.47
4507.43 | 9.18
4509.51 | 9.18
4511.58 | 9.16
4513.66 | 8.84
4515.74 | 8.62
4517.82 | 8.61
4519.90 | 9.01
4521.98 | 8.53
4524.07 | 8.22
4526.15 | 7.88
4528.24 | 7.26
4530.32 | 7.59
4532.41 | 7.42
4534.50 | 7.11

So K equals 1.09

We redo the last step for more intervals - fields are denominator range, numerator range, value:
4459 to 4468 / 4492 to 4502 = 1.17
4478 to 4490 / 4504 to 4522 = 1.06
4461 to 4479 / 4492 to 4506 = 1.11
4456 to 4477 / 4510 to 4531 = 1.12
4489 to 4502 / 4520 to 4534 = 0.92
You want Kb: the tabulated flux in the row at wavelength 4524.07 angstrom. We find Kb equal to 8.22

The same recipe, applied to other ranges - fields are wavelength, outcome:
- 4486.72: 8.93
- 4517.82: 8.61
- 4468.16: 7.82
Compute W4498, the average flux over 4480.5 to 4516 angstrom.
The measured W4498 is 8.82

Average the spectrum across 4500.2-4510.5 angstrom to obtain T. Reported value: 9.23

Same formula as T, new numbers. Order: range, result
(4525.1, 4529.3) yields 7.58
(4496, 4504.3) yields 8.96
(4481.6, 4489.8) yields 8.62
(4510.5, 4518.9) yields 8.82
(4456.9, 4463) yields 7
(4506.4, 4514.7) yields 9.09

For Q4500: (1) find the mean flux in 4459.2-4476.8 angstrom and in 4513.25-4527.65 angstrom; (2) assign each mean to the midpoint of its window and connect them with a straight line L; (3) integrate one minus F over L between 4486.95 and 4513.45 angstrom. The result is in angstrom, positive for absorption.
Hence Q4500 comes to -2.1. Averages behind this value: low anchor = 7.85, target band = 8.88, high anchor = 8.47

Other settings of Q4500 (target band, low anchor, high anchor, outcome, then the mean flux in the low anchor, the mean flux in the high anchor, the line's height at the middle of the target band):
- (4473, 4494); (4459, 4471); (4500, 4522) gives -1.0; 7.58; 9.02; 8.15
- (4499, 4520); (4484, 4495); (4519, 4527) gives -1.4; 8.63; 8.41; 8.5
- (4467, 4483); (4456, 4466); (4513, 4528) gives -1.5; 7.24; 8.45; 7.52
